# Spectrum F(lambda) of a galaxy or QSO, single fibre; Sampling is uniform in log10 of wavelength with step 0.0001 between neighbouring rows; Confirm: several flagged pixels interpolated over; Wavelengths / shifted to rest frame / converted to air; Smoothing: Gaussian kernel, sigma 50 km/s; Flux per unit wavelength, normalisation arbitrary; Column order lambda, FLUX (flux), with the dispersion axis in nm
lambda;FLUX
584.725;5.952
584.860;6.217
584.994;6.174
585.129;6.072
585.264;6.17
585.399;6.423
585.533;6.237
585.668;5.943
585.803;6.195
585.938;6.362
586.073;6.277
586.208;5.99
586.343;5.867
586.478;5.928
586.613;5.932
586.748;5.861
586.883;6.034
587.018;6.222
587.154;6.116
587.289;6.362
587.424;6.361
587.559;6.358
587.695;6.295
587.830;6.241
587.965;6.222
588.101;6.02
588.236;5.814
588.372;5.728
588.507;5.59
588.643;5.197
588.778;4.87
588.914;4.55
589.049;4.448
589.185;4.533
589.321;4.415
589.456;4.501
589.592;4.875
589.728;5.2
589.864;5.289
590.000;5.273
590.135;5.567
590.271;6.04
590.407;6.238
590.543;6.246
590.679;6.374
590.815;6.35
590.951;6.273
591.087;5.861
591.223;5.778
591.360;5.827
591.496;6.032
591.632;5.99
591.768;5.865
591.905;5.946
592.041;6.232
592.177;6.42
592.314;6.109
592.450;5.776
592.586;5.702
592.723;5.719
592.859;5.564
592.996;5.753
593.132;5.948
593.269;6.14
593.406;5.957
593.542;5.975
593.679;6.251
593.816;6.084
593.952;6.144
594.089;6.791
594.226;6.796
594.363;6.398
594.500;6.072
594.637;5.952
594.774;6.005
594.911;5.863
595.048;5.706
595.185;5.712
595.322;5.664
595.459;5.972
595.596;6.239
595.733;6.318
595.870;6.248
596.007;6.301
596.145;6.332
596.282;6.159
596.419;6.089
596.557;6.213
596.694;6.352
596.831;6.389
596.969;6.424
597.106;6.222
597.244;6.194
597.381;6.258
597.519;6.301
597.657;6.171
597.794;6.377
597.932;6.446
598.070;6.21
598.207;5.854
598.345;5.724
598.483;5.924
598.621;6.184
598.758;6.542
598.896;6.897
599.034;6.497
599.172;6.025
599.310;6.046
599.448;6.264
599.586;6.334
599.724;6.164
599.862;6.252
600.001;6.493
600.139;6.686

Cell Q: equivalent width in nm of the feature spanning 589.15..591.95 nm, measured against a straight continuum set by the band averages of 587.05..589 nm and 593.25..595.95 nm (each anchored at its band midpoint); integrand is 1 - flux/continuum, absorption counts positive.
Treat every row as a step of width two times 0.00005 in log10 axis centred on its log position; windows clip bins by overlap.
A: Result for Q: 0.14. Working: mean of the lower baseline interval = 5.83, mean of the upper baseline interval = 6.12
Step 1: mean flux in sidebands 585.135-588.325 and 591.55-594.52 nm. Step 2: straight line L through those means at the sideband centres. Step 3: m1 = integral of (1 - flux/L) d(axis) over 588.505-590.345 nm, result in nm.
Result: 0.33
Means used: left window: 6.14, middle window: 5.01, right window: 6.07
